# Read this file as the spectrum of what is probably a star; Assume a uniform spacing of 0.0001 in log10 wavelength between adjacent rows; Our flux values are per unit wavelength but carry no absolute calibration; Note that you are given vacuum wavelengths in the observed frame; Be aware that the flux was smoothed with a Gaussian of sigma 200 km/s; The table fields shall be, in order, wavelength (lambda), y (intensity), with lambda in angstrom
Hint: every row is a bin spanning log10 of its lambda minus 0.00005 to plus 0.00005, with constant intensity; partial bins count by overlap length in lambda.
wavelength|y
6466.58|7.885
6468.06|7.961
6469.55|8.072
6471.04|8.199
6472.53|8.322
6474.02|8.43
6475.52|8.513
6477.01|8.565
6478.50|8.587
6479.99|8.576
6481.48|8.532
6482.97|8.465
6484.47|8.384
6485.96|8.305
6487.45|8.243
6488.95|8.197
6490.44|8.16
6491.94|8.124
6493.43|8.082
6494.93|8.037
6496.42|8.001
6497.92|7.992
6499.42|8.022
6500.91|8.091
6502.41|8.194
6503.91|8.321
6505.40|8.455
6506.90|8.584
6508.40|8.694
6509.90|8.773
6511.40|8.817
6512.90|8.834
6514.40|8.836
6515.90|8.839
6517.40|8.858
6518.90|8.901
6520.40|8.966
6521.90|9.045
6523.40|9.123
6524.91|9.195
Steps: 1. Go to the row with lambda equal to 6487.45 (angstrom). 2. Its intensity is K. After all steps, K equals 8.243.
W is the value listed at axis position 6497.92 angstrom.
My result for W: 7.992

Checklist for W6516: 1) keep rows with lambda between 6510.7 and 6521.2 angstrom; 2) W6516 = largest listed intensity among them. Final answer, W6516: 8.966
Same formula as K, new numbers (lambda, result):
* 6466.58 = 7.885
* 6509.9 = 8.773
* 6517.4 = 8.858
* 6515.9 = 8.839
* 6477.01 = 8.565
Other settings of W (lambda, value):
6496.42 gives 8.001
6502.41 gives 8.194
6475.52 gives 8.513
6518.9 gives 8.901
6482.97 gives 8.465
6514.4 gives 8.836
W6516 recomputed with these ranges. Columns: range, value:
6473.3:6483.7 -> 8.587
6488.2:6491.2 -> 8.197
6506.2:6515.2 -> 8.836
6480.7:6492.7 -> 8.532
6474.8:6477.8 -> 8.565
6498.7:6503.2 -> 8.194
